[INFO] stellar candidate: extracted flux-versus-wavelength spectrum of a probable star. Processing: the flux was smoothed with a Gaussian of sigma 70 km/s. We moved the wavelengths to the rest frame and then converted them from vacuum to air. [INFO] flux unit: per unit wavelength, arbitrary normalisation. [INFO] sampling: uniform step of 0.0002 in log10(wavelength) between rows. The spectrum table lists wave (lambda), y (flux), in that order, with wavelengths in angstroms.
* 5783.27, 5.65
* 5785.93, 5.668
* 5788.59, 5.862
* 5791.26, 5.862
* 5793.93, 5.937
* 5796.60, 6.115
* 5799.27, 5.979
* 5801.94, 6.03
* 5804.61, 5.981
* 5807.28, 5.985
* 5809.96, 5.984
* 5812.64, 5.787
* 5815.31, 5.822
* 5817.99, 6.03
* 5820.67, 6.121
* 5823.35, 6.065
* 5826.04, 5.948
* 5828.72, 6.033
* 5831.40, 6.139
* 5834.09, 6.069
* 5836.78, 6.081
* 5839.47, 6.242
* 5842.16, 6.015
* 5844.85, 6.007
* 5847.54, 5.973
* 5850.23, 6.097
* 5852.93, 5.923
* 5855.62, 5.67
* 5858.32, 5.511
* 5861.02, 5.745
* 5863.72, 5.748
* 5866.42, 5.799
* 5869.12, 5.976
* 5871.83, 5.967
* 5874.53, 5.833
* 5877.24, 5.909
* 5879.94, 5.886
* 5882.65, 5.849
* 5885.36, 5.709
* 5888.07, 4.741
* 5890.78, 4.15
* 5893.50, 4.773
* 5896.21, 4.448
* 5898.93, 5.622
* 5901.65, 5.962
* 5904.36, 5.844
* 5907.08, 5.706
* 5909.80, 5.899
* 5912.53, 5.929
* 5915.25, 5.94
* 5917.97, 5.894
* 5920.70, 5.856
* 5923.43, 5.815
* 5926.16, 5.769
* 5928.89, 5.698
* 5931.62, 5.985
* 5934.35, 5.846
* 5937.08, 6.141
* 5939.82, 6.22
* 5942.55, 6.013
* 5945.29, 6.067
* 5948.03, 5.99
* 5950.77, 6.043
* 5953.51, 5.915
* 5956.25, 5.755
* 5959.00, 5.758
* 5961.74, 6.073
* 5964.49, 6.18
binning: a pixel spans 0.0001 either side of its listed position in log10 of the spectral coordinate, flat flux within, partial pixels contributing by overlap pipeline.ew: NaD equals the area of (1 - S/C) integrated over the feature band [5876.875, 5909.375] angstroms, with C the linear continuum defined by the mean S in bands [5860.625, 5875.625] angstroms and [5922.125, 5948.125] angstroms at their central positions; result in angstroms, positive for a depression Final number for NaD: 2.80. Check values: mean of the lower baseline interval 5.85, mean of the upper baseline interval 5.95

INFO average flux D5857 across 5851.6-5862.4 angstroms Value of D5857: 5.71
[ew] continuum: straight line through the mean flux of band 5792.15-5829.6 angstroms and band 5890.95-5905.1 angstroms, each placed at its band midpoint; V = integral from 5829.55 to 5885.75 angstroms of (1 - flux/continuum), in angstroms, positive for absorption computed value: -3.5 angstroms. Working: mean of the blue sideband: 5.98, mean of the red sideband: 5.21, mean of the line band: 5.92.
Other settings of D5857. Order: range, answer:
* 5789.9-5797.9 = 5.97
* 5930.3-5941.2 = 6.05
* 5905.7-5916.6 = 5.87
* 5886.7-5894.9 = 4.56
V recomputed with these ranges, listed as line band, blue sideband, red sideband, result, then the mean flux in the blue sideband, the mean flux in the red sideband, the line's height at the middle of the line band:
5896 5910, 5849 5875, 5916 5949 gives 0.6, 5.82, 5.94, 5.89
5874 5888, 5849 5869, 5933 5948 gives 0.3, 5.79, 6.05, 5.86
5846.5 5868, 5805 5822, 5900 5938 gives 0.4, 5.96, 5.87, 5.92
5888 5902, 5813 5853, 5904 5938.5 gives 2.4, 6.04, 5.87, 5.92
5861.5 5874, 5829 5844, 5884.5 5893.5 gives -1.3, 6.1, 4.8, 5.33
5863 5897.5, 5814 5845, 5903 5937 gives 2.9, 6.05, 5.86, 5.94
